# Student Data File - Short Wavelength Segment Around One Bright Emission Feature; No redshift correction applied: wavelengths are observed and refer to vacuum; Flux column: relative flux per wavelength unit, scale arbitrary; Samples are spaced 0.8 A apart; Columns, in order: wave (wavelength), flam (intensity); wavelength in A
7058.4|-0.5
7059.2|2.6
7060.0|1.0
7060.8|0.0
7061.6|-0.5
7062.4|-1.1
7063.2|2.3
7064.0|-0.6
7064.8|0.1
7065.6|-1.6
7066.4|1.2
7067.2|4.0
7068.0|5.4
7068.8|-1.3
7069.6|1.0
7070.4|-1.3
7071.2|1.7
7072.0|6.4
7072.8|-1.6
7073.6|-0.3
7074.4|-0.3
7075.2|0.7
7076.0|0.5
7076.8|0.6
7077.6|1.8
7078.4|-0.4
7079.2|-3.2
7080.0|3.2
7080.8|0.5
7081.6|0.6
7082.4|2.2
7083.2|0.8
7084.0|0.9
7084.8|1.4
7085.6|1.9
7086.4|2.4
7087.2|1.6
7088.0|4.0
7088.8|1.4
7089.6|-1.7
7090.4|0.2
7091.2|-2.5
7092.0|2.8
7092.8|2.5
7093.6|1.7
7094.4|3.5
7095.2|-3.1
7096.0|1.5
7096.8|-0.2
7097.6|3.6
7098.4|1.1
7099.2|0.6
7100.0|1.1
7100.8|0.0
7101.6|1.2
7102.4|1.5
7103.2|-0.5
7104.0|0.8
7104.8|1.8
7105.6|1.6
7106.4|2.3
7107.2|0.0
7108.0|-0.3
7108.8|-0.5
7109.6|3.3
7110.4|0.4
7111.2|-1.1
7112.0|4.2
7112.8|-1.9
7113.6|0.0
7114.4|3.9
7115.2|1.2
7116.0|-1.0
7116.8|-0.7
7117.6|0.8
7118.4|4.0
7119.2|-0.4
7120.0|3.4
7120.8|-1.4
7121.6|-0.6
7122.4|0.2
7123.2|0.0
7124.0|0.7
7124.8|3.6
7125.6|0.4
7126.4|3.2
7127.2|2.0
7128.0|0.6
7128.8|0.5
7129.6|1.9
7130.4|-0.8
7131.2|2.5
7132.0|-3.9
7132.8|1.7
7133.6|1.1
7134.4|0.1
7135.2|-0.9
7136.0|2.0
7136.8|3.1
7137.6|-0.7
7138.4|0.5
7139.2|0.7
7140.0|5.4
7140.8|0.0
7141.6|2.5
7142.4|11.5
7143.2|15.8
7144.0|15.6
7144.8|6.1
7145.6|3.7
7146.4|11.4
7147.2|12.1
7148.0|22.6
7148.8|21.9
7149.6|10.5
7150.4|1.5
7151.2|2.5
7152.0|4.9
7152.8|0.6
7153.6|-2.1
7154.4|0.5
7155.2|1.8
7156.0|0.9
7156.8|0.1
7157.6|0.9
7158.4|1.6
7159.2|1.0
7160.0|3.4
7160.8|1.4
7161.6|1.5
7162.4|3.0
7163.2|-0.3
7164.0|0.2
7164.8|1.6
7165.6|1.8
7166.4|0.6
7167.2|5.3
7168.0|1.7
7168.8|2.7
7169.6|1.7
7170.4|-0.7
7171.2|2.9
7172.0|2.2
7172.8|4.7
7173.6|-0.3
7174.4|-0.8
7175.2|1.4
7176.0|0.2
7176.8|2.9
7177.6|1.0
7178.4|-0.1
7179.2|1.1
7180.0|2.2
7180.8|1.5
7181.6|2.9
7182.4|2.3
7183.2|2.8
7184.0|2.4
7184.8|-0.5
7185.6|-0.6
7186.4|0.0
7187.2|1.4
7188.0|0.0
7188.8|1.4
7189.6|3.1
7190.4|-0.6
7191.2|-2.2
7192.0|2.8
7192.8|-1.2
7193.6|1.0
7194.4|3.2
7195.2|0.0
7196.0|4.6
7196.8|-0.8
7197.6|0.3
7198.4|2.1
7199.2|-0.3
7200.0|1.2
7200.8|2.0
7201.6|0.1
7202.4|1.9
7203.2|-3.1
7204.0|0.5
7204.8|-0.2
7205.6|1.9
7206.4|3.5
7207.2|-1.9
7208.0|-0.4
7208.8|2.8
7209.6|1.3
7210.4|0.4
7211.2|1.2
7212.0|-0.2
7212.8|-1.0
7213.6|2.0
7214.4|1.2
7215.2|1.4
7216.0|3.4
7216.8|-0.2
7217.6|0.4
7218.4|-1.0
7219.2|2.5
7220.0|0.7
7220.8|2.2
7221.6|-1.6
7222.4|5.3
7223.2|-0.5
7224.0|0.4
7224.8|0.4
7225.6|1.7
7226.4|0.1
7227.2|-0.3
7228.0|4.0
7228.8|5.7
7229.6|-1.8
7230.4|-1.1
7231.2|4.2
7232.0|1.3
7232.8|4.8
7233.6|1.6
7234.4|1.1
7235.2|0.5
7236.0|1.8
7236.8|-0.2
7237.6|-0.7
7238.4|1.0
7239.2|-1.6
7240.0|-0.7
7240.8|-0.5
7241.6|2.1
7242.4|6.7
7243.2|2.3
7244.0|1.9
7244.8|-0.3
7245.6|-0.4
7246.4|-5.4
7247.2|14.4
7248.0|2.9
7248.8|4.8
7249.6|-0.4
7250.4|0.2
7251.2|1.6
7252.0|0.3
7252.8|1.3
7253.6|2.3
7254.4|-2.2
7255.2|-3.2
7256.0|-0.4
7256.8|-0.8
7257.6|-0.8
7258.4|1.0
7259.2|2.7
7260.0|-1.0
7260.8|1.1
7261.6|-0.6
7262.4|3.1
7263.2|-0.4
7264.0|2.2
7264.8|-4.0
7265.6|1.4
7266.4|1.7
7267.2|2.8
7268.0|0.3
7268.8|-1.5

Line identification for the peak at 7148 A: [O II] 3727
